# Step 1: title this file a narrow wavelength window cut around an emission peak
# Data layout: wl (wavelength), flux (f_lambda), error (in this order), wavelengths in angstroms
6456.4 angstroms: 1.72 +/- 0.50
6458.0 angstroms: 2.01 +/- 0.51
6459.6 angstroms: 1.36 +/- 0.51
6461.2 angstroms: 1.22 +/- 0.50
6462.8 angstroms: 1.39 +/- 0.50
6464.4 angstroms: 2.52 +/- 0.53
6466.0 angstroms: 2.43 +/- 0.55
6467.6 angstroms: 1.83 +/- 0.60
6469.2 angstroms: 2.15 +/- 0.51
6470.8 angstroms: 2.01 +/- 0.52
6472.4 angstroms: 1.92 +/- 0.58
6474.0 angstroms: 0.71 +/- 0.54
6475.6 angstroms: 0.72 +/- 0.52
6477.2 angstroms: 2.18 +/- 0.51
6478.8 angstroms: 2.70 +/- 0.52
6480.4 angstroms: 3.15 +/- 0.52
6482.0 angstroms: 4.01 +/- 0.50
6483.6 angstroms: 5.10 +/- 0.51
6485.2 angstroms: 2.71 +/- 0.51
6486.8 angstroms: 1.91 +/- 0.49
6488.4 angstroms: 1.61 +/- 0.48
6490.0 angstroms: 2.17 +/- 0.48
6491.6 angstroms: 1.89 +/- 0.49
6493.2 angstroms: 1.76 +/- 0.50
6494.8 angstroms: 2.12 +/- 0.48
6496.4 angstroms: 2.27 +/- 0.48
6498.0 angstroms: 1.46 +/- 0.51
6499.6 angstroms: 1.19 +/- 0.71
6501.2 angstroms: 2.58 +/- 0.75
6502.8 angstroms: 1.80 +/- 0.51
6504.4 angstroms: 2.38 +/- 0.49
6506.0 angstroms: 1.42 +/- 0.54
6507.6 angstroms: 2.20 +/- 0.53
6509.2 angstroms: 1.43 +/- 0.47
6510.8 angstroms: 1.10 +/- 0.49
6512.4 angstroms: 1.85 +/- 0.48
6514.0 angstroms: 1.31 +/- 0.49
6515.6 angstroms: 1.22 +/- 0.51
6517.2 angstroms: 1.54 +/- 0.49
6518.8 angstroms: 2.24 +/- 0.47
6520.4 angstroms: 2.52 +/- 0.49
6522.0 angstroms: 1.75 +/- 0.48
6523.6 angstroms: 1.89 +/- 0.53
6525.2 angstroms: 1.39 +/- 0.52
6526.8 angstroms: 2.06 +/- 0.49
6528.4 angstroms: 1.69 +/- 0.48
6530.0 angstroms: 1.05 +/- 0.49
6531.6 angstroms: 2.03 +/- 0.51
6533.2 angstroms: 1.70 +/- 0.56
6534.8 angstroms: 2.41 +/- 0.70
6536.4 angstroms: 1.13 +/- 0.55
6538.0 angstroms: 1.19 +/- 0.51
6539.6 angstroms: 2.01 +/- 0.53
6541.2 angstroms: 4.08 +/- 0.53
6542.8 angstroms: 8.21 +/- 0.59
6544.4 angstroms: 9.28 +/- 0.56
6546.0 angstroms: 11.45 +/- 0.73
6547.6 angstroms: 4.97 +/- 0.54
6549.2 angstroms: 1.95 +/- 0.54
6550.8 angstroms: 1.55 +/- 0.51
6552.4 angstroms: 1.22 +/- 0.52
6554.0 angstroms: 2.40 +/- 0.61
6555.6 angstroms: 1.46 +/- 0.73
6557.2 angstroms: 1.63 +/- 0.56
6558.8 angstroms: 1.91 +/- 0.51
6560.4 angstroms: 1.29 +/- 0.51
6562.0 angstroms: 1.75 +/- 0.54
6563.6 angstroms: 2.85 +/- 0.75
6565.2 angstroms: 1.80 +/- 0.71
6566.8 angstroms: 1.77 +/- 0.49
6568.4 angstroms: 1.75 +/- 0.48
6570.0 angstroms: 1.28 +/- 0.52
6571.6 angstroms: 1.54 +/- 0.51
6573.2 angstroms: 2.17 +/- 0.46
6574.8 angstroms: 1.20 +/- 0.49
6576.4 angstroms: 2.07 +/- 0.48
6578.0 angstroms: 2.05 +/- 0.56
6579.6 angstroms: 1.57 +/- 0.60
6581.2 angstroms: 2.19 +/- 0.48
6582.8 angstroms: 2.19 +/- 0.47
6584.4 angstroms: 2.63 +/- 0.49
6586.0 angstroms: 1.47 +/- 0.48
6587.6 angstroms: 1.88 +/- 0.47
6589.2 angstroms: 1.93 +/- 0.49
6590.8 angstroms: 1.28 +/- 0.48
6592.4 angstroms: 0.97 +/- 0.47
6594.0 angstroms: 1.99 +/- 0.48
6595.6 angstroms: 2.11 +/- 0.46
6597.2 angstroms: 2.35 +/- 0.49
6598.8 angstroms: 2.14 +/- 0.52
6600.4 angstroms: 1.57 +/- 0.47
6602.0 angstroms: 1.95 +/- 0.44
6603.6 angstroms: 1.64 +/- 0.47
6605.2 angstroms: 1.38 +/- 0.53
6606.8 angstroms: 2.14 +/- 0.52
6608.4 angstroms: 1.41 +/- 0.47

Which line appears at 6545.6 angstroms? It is [O III]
